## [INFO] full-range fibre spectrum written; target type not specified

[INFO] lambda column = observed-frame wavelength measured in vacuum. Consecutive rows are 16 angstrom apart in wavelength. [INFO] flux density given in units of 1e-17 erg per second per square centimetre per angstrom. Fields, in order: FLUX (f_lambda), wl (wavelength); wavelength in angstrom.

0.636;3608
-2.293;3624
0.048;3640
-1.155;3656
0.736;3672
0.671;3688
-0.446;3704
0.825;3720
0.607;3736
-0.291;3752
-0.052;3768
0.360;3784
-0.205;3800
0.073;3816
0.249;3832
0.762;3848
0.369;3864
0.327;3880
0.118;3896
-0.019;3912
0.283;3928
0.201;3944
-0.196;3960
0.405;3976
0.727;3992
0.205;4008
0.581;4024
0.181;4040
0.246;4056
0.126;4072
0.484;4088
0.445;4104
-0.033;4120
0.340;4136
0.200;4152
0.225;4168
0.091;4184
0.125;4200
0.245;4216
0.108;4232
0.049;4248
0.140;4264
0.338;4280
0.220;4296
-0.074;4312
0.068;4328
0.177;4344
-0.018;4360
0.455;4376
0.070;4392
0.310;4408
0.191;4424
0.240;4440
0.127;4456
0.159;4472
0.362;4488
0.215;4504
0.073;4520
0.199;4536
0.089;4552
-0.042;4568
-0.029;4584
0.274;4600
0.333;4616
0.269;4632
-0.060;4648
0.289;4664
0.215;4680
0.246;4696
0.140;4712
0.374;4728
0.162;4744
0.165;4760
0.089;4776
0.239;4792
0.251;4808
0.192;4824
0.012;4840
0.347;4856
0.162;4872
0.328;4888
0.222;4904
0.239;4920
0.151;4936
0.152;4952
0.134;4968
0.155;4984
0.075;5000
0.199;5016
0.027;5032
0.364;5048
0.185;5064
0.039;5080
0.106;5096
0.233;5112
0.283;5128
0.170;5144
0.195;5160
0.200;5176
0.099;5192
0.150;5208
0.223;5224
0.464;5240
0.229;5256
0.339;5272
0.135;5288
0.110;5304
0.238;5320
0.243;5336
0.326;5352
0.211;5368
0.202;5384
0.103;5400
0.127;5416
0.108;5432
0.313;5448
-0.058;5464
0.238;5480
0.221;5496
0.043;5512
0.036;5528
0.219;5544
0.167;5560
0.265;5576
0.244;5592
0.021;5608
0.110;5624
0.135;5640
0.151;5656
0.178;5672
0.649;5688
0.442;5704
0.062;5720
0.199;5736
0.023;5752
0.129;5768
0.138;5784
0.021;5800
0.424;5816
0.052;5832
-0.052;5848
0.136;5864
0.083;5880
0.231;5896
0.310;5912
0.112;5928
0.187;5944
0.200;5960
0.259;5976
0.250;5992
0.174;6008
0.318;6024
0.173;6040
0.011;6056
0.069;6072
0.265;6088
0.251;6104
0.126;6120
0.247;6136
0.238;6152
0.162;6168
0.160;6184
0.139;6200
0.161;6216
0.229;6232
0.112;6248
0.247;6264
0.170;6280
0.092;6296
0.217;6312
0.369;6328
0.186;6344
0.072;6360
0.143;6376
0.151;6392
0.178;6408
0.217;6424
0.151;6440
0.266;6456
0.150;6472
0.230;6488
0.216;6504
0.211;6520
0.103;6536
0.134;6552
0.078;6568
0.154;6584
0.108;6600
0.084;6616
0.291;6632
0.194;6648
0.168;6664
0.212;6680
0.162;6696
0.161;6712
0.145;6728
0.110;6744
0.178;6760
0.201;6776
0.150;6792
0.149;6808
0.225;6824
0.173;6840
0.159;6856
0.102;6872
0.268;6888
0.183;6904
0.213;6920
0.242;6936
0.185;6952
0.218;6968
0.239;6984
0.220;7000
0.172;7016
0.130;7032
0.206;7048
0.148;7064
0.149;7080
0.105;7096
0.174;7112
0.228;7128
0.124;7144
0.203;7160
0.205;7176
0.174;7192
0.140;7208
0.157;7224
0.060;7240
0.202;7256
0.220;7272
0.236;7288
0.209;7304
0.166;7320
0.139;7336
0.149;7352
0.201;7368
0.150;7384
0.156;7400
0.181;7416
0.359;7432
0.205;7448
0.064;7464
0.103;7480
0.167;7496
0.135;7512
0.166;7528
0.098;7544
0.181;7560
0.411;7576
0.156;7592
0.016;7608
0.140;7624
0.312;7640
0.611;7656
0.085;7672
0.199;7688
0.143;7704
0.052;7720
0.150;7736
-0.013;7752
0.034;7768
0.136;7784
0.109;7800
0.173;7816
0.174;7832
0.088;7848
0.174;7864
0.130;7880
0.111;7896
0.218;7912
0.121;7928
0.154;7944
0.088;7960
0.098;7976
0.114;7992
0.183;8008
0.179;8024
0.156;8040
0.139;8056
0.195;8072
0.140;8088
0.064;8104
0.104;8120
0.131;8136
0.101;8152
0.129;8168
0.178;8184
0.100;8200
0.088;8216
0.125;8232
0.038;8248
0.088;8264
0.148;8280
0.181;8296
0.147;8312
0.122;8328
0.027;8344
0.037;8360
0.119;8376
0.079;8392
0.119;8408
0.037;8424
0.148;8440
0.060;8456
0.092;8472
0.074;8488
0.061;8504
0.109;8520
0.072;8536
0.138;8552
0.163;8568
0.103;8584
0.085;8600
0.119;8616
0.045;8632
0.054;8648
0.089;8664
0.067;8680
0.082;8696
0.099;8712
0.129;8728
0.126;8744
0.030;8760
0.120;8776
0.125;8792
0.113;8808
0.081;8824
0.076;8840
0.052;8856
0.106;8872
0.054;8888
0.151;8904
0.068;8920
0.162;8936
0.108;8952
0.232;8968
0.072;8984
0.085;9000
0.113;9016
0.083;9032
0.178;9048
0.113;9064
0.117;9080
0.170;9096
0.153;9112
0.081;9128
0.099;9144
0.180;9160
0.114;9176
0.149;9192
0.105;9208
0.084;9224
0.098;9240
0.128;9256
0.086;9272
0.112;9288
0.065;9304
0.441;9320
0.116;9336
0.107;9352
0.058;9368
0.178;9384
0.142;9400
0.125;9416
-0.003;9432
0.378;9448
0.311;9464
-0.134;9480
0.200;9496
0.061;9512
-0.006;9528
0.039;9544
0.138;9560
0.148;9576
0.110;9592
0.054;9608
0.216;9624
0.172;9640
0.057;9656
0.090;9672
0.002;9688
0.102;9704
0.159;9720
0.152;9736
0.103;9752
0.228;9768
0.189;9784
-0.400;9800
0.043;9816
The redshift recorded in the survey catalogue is 0.53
